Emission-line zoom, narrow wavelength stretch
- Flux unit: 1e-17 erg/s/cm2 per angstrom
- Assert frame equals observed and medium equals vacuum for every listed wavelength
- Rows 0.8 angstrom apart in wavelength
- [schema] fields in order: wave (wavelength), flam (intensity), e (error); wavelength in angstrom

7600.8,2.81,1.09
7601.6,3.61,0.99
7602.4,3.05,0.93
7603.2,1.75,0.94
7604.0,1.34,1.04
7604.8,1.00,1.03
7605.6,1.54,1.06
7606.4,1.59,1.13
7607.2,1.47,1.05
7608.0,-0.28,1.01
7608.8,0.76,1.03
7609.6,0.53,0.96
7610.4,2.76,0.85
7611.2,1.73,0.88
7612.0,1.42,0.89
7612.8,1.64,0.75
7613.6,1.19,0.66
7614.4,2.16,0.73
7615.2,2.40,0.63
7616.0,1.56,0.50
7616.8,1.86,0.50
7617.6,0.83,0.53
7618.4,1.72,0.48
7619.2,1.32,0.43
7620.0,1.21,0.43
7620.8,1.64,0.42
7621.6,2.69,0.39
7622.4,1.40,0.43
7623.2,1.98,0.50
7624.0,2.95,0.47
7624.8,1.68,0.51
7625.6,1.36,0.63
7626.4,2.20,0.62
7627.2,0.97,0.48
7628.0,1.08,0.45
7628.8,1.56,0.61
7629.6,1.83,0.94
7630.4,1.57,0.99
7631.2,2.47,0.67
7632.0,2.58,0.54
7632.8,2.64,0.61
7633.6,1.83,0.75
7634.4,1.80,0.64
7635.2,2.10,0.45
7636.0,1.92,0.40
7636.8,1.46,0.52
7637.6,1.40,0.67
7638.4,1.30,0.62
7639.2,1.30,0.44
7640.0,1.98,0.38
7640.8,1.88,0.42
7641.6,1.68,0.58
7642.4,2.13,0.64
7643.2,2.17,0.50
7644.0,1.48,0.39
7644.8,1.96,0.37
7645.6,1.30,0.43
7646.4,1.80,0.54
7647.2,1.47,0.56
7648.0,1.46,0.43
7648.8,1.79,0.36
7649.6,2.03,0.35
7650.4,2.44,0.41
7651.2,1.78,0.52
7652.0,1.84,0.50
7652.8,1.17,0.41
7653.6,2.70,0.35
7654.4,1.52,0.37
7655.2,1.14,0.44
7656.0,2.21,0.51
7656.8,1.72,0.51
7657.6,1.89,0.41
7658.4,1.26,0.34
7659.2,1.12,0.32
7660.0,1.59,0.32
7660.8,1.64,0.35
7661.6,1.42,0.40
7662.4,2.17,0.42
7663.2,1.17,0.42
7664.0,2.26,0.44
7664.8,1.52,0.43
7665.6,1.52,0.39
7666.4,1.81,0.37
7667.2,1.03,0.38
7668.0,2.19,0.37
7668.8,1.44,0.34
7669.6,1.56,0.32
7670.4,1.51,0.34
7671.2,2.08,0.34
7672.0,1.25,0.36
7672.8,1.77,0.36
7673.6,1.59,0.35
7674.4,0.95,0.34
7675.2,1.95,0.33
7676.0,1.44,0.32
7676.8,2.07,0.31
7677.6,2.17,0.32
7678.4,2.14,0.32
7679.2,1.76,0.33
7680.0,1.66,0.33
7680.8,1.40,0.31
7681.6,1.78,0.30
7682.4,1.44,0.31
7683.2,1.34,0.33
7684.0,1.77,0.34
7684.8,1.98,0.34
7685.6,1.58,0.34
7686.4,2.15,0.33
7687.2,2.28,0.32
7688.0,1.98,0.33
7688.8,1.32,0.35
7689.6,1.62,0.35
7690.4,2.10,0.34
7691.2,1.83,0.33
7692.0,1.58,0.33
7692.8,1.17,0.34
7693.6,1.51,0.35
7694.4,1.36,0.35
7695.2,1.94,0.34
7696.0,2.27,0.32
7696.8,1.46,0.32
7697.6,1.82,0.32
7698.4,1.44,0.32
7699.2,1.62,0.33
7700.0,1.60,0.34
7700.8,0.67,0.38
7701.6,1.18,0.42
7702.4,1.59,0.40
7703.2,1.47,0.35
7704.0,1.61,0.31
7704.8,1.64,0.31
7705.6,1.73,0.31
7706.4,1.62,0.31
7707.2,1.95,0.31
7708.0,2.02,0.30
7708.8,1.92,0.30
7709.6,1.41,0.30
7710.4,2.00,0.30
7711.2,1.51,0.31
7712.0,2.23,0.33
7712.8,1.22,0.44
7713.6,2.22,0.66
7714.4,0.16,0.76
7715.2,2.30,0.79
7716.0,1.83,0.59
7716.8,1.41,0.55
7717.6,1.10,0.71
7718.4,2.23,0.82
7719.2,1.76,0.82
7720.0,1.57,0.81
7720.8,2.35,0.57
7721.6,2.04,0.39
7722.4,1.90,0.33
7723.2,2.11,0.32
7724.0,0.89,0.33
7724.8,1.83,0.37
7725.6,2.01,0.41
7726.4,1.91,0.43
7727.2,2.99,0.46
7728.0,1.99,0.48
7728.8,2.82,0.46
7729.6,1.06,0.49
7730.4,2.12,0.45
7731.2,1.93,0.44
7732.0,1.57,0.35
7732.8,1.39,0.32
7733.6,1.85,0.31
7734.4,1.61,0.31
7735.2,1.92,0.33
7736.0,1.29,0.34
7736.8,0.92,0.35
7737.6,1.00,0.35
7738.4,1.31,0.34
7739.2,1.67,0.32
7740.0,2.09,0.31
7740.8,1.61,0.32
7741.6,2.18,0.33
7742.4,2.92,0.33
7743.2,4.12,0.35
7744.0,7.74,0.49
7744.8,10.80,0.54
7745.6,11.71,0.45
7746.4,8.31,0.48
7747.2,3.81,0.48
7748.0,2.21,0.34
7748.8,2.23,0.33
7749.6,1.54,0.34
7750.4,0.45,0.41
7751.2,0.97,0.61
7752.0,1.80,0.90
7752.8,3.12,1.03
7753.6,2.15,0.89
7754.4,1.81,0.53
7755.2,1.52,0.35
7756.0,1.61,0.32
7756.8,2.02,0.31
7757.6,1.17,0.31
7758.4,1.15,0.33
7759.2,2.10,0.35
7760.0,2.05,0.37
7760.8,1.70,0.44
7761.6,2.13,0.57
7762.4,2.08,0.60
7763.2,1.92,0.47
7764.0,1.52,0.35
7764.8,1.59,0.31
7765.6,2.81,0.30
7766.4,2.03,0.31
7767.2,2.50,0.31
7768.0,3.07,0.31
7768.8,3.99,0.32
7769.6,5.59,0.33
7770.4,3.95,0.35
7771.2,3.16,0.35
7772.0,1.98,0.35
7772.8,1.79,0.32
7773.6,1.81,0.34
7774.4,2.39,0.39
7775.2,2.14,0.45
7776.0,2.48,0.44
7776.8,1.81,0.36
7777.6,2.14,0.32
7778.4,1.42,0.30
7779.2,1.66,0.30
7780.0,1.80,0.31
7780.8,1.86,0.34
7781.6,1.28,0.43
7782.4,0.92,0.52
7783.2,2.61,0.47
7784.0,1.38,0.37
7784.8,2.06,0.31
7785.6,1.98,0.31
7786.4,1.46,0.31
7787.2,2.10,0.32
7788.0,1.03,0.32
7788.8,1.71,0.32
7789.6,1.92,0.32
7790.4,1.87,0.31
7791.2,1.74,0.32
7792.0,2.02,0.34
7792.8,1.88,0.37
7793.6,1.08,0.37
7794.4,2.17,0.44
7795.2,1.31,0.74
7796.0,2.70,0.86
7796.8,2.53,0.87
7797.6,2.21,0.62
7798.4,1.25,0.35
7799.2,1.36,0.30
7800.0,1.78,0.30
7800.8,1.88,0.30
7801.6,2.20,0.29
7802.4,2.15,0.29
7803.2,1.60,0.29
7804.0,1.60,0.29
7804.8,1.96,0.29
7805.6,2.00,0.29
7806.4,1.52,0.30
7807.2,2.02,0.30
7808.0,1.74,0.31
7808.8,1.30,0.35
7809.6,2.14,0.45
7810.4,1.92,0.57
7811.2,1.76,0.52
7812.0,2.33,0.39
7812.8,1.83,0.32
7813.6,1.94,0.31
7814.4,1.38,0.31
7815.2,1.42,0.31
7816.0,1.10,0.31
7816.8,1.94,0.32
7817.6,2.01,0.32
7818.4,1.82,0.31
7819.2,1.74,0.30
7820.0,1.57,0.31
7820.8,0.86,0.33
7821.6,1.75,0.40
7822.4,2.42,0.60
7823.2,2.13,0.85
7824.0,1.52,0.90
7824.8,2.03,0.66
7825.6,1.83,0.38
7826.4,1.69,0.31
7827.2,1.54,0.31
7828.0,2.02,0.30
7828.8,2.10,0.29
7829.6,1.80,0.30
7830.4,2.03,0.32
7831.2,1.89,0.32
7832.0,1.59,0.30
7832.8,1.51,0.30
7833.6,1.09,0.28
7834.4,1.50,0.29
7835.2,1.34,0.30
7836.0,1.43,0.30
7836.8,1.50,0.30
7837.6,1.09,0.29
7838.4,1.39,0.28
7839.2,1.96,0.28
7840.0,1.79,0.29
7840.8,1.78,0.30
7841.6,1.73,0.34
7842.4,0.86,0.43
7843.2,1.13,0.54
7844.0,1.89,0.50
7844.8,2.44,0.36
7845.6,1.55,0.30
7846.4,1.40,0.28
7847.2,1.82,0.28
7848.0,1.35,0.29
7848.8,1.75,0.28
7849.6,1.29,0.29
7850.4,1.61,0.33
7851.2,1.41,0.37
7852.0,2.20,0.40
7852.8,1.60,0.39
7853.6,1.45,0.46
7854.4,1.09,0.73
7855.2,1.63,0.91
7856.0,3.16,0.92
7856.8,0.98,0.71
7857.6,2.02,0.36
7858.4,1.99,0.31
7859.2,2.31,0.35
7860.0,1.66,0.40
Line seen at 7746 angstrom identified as H-alpha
